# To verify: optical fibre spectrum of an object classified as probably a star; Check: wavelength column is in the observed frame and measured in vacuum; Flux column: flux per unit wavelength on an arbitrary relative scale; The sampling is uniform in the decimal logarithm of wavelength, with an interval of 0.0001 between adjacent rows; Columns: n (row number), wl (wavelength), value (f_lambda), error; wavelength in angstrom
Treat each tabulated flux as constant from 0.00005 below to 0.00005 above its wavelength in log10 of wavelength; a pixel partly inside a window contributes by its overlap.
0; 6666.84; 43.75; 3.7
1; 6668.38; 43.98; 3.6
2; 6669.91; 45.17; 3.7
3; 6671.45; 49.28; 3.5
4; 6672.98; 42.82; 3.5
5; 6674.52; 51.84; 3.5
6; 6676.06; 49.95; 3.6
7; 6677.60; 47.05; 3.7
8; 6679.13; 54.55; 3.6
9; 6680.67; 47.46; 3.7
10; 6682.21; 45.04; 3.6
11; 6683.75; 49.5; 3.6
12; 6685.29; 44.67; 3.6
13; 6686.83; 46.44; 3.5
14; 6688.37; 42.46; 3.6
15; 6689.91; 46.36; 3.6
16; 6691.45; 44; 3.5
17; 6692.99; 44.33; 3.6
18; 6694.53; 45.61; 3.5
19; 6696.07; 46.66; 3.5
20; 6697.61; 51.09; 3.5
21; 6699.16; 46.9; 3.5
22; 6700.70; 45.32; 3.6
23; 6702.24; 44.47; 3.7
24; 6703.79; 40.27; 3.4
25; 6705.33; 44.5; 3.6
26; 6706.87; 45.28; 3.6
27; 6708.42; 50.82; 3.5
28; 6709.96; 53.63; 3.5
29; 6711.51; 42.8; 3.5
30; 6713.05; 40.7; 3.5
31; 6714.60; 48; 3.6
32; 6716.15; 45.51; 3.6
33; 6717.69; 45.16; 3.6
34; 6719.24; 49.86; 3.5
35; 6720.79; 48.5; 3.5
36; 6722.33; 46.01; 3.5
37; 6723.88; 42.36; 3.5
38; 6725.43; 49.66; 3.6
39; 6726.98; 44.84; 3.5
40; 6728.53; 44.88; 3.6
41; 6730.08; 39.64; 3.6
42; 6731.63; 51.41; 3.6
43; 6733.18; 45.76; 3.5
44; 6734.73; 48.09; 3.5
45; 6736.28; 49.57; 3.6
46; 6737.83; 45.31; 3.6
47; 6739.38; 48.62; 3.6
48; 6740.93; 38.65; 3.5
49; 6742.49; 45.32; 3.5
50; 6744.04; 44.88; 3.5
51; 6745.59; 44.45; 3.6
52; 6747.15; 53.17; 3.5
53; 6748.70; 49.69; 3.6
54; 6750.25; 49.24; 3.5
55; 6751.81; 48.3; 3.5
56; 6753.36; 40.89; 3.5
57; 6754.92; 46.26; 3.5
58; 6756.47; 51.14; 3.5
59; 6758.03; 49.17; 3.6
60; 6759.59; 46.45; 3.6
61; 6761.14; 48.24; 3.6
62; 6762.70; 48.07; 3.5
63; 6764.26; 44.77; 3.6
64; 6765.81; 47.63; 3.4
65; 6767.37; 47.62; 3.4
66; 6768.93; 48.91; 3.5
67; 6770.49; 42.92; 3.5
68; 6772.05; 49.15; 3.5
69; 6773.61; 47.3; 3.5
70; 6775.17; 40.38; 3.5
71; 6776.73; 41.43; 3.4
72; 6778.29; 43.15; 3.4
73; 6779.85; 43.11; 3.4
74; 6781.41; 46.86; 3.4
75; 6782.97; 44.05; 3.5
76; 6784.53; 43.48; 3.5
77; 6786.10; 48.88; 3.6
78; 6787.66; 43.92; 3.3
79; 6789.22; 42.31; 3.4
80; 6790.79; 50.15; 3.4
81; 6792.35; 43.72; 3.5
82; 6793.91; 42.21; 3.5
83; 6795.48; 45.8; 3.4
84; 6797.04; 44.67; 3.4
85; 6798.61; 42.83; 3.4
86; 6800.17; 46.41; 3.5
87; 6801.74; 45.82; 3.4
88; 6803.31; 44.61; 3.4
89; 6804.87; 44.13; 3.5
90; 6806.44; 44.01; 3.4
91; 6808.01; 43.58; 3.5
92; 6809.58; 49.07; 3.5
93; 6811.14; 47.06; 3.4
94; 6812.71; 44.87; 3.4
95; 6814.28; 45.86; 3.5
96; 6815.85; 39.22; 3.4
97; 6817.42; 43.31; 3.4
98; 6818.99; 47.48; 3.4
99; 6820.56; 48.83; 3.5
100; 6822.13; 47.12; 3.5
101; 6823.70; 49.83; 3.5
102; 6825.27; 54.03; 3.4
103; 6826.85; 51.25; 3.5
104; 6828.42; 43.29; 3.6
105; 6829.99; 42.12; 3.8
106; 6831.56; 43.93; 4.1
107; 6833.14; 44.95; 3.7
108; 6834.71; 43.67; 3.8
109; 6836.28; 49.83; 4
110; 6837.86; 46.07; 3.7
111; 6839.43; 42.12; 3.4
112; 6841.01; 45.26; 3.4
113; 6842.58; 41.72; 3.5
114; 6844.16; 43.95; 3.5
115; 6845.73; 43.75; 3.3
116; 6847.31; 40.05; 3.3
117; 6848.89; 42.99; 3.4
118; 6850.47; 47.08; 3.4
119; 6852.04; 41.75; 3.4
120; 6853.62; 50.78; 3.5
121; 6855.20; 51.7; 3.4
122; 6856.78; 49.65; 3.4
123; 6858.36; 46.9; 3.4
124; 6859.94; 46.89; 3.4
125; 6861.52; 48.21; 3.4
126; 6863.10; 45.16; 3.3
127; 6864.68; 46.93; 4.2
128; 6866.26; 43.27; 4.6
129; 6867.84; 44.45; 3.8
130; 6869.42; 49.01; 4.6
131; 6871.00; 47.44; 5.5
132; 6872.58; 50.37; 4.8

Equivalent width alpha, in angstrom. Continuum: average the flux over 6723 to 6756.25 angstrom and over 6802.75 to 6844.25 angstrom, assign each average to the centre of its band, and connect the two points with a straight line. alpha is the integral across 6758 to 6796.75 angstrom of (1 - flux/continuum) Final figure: 0.4 angstrom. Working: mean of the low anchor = 46.3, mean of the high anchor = 45.6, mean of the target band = 45.5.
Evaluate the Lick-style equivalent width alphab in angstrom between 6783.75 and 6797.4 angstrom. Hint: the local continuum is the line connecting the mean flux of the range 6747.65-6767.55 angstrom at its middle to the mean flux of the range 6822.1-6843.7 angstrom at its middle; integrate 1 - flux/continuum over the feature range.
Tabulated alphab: 0.5 angstrom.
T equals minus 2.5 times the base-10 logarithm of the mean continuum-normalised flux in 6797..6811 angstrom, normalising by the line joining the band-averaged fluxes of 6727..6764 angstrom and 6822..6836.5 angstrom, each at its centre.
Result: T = 0.04 mag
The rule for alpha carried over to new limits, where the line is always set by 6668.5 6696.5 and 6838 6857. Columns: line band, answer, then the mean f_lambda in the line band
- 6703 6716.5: 0.2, 45.7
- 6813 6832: -0.5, 46.4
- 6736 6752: -0.3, 46.9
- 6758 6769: -0.4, 47.4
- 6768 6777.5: 0.2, 45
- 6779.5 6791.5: 0.1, 45.4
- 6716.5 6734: 0.1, 46.2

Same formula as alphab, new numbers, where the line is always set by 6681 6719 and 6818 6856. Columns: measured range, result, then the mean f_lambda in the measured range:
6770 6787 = 0.48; 44.6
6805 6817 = 0.32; 44.7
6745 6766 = -0.82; 47.7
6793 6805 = 0.36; 44.6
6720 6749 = -0.25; 46.3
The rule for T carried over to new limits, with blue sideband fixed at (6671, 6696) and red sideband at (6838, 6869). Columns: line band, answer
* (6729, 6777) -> -0.01 mag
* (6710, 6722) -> 0.01 mag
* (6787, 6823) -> 0.02 mag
